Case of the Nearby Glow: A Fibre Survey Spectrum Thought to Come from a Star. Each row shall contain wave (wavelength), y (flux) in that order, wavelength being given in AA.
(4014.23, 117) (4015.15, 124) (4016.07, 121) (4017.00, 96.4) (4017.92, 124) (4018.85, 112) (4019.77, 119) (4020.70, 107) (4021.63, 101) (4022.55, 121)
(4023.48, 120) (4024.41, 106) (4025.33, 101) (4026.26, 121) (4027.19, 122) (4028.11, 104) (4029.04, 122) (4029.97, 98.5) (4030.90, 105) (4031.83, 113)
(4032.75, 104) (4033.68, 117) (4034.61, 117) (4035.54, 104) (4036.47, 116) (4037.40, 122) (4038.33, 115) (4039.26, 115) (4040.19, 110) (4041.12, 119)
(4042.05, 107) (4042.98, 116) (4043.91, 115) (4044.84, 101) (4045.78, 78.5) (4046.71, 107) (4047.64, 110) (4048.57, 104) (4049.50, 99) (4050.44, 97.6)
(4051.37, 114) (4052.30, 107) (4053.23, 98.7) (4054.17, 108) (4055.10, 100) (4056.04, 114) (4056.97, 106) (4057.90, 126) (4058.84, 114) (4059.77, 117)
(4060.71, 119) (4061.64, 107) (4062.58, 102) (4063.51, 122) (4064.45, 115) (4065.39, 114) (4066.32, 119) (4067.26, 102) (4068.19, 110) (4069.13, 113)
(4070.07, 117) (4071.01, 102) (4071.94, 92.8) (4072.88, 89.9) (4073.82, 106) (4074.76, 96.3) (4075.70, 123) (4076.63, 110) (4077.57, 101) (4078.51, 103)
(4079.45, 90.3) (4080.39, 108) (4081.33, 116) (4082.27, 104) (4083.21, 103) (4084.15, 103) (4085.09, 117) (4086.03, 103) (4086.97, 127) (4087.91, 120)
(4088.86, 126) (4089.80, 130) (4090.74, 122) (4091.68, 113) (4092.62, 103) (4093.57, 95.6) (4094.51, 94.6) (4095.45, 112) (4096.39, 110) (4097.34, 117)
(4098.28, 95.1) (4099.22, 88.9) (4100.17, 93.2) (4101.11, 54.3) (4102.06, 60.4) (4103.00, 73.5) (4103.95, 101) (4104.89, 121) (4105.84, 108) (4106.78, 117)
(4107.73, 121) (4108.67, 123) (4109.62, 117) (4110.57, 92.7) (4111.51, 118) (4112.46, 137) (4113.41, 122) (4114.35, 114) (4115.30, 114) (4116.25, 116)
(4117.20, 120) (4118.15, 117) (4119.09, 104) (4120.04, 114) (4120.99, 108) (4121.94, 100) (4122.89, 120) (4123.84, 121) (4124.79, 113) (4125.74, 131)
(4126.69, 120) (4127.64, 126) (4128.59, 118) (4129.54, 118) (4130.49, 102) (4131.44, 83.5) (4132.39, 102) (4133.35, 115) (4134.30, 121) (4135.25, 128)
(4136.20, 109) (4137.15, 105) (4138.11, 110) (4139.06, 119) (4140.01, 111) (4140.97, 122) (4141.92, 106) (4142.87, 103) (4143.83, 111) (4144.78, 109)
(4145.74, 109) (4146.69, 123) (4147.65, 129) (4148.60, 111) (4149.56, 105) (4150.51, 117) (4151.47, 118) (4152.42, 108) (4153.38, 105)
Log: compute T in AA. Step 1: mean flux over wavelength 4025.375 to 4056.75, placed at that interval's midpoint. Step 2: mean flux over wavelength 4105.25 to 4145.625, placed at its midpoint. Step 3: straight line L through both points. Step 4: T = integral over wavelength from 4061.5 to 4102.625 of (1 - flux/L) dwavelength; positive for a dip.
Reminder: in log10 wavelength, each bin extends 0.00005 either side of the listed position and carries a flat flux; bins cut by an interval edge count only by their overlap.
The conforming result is 2.1 AA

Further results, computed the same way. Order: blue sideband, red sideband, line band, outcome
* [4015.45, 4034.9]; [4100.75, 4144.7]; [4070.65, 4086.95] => 0.98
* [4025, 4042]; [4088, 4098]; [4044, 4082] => 1.79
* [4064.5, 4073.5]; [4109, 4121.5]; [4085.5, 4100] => 0.11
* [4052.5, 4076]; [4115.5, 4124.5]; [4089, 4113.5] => 1.43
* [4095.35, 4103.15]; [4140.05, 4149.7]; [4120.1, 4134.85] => -1.37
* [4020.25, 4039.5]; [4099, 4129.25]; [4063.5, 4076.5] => 0.31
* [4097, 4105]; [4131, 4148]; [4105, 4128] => -4.56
